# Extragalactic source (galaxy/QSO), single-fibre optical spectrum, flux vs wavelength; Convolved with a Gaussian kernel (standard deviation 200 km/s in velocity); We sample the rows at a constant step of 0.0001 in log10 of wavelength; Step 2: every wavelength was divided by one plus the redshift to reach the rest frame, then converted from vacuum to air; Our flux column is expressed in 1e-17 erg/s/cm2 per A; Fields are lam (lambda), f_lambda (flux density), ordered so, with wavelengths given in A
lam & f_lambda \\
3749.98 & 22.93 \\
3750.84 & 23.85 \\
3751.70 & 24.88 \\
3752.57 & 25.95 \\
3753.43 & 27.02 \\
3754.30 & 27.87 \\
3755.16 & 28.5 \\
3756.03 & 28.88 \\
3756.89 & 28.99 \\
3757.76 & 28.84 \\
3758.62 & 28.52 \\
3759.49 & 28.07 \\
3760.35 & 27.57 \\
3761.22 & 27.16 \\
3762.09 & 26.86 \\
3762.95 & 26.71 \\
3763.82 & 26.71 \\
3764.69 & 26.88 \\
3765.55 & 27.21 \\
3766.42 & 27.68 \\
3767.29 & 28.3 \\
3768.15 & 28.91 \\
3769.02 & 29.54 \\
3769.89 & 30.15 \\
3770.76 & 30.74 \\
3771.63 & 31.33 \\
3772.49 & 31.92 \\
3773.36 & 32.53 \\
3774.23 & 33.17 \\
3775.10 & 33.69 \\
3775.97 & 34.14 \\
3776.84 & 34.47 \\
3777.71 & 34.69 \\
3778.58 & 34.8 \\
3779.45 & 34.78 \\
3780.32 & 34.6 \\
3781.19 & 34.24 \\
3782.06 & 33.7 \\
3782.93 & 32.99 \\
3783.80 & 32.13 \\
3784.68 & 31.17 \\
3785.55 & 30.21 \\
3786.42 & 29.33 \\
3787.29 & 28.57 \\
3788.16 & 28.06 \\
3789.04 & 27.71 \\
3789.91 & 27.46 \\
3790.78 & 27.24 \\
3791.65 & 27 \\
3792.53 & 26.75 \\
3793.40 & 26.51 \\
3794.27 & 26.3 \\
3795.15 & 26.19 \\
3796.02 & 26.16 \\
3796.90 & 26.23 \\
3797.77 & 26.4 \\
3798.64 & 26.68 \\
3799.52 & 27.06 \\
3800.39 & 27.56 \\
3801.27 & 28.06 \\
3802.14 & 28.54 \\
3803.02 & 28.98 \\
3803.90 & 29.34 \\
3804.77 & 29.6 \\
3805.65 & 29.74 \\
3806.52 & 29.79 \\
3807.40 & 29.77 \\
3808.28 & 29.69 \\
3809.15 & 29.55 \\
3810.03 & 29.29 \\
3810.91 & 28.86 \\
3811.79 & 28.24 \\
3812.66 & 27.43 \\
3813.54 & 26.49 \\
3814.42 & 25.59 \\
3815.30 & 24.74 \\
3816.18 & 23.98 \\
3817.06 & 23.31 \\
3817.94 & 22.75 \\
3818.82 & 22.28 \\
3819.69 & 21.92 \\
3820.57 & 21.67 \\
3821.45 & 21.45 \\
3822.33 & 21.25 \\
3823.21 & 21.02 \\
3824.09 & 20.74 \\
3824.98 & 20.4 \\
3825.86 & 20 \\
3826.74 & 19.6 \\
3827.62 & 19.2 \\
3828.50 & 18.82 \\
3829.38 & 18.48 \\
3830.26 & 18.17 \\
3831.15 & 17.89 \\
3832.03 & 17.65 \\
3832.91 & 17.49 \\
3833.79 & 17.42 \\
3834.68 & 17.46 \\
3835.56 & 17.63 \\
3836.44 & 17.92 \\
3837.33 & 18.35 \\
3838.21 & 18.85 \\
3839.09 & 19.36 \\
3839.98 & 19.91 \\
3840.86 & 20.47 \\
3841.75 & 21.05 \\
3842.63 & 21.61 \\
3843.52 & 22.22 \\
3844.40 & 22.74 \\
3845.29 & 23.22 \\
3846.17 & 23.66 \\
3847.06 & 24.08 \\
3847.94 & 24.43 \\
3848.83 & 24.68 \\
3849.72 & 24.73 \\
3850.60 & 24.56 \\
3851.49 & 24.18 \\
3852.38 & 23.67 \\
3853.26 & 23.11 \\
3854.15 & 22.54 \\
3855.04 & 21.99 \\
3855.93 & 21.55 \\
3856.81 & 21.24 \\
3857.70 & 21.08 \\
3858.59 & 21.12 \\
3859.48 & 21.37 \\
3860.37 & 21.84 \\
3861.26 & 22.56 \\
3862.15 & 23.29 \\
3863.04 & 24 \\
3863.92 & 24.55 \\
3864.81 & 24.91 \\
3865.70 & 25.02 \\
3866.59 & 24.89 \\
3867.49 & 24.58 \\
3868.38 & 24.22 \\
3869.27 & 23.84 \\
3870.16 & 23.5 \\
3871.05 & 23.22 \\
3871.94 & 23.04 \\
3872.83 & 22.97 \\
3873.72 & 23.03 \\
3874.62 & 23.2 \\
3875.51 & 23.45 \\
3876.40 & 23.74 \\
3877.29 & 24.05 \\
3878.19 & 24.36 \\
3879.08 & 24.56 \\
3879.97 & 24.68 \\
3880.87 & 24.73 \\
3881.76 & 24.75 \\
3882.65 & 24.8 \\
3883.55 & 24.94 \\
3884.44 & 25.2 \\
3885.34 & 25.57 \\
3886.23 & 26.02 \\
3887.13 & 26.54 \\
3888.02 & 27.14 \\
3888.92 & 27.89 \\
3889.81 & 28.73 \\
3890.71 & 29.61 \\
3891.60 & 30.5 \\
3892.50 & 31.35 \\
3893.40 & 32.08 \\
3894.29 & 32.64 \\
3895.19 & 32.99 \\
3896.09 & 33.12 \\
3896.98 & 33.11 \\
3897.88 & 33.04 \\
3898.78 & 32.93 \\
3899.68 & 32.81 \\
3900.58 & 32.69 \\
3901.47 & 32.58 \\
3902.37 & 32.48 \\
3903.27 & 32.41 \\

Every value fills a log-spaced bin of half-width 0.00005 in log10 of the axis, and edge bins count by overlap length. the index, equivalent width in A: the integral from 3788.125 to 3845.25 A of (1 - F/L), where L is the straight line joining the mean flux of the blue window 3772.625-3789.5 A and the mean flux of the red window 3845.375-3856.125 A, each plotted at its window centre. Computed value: 8.6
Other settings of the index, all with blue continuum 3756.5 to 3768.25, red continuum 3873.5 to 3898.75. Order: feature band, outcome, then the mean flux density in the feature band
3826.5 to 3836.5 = 3.4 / 18.1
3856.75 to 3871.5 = 2.3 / 23.3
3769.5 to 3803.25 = -2.9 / 30.1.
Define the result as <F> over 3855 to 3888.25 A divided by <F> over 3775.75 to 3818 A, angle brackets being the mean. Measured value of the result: 0.8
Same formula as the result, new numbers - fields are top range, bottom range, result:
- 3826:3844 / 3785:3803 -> 0.69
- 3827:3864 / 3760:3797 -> 0.71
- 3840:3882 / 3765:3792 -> 0.75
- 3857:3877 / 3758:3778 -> 0.78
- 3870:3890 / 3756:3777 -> 0.84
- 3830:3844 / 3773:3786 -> 0.57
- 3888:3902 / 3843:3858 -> 1.36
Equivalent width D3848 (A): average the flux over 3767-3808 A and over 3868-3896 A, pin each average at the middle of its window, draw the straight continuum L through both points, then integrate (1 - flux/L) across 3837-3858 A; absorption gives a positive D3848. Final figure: 4.02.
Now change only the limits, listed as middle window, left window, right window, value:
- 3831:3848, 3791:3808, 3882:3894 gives 4.7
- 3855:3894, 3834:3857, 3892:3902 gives 4.4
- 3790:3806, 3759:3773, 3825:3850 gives -1.7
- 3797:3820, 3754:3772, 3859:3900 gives 0.3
